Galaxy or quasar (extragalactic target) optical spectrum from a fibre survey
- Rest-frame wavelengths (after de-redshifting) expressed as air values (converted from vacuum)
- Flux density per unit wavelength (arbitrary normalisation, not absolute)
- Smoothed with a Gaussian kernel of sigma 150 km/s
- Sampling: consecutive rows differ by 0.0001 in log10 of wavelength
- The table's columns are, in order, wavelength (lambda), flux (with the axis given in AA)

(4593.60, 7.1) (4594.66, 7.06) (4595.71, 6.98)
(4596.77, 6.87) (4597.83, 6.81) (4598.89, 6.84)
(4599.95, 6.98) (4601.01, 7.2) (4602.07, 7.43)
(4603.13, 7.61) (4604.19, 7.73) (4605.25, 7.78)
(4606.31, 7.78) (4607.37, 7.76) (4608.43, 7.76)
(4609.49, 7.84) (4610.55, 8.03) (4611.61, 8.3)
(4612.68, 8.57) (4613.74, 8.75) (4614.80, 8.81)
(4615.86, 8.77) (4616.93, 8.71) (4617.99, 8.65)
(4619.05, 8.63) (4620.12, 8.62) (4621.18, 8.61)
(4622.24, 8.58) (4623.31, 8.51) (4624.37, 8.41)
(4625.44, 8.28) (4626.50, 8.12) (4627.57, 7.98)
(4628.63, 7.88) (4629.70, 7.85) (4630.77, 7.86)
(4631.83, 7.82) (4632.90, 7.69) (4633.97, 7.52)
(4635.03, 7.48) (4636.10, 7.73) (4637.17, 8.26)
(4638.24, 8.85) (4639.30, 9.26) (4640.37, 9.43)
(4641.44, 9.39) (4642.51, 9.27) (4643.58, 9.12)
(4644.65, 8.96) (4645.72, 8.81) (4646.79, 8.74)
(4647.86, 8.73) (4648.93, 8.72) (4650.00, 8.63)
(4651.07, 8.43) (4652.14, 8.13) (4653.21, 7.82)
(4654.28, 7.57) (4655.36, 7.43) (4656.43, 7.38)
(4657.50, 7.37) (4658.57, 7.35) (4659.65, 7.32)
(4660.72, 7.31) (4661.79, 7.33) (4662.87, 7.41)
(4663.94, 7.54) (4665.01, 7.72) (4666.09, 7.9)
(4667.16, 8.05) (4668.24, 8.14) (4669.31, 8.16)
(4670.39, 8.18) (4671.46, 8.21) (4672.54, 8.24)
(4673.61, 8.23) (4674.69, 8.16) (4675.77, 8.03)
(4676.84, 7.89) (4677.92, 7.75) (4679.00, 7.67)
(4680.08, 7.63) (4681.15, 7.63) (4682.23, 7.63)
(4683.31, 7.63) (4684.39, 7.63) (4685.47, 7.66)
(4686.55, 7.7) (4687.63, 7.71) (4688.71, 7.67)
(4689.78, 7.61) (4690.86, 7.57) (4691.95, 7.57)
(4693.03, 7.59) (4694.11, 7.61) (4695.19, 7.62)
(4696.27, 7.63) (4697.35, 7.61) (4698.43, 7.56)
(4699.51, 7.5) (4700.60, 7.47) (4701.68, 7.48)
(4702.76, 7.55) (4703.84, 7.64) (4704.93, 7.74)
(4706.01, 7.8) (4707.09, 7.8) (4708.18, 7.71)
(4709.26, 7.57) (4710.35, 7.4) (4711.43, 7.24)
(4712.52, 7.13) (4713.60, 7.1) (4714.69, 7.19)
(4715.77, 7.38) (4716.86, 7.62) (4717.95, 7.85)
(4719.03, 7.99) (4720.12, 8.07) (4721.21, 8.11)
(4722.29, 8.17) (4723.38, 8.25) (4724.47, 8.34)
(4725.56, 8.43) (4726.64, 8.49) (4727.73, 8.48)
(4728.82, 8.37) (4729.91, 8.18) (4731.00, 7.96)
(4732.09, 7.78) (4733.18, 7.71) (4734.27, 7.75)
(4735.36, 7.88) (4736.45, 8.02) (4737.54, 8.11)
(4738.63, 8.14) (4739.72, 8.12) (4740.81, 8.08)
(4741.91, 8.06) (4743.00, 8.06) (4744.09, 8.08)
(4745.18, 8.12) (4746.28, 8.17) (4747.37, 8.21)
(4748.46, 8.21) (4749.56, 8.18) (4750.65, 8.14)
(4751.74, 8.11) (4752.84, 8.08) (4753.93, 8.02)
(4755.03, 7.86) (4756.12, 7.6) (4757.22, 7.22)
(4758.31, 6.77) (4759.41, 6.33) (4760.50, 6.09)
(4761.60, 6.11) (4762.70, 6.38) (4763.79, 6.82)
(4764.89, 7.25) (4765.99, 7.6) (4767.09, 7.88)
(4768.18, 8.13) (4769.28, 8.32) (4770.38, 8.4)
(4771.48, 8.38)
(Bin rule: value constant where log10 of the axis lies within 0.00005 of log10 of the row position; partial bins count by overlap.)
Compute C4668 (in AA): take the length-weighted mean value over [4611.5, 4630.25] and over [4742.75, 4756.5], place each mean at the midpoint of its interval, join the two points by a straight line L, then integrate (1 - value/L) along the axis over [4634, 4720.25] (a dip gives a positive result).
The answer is 4.2 AA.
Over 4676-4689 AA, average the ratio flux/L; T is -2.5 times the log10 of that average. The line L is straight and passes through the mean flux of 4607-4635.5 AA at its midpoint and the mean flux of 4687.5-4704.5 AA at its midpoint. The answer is 0.001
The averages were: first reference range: 8.22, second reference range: 7.59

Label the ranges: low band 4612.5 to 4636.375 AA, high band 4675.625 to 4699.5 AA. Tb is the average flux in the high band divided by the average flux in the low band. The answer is 0.93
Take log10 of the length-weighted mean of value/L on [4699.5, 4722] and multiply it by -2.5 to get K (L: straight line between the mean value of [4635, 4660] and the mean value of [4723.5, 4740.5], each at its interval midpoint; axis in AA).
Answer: 0.08 mag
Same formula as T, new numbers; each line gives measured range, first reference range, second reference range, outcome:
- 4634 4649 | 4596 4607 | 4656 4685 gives -0.16 mag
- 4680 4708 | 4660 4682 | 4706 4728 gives 0.03 mag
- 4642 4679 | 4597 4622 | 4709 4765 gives -0.02 mag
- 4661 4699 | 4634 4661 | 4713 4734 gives 0.05 mag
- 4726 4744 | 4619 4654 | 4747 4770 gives -0.06 mag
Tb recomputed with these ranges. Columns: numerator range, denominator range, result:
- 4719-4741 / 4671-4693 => 1.04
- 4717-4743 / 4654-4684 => 1.04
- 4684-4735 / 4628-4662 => 0.95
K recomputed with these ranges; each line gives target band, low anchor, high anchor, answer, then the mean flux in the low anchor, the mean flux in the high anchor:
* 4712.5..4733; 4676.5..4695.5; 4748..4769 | -0.06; 7.65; 7.42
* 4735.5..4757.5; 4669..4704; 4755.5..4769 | -0.12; 7.74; 7.05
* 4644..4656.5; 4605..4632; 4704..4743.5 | -0.02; 8.27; 7.89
